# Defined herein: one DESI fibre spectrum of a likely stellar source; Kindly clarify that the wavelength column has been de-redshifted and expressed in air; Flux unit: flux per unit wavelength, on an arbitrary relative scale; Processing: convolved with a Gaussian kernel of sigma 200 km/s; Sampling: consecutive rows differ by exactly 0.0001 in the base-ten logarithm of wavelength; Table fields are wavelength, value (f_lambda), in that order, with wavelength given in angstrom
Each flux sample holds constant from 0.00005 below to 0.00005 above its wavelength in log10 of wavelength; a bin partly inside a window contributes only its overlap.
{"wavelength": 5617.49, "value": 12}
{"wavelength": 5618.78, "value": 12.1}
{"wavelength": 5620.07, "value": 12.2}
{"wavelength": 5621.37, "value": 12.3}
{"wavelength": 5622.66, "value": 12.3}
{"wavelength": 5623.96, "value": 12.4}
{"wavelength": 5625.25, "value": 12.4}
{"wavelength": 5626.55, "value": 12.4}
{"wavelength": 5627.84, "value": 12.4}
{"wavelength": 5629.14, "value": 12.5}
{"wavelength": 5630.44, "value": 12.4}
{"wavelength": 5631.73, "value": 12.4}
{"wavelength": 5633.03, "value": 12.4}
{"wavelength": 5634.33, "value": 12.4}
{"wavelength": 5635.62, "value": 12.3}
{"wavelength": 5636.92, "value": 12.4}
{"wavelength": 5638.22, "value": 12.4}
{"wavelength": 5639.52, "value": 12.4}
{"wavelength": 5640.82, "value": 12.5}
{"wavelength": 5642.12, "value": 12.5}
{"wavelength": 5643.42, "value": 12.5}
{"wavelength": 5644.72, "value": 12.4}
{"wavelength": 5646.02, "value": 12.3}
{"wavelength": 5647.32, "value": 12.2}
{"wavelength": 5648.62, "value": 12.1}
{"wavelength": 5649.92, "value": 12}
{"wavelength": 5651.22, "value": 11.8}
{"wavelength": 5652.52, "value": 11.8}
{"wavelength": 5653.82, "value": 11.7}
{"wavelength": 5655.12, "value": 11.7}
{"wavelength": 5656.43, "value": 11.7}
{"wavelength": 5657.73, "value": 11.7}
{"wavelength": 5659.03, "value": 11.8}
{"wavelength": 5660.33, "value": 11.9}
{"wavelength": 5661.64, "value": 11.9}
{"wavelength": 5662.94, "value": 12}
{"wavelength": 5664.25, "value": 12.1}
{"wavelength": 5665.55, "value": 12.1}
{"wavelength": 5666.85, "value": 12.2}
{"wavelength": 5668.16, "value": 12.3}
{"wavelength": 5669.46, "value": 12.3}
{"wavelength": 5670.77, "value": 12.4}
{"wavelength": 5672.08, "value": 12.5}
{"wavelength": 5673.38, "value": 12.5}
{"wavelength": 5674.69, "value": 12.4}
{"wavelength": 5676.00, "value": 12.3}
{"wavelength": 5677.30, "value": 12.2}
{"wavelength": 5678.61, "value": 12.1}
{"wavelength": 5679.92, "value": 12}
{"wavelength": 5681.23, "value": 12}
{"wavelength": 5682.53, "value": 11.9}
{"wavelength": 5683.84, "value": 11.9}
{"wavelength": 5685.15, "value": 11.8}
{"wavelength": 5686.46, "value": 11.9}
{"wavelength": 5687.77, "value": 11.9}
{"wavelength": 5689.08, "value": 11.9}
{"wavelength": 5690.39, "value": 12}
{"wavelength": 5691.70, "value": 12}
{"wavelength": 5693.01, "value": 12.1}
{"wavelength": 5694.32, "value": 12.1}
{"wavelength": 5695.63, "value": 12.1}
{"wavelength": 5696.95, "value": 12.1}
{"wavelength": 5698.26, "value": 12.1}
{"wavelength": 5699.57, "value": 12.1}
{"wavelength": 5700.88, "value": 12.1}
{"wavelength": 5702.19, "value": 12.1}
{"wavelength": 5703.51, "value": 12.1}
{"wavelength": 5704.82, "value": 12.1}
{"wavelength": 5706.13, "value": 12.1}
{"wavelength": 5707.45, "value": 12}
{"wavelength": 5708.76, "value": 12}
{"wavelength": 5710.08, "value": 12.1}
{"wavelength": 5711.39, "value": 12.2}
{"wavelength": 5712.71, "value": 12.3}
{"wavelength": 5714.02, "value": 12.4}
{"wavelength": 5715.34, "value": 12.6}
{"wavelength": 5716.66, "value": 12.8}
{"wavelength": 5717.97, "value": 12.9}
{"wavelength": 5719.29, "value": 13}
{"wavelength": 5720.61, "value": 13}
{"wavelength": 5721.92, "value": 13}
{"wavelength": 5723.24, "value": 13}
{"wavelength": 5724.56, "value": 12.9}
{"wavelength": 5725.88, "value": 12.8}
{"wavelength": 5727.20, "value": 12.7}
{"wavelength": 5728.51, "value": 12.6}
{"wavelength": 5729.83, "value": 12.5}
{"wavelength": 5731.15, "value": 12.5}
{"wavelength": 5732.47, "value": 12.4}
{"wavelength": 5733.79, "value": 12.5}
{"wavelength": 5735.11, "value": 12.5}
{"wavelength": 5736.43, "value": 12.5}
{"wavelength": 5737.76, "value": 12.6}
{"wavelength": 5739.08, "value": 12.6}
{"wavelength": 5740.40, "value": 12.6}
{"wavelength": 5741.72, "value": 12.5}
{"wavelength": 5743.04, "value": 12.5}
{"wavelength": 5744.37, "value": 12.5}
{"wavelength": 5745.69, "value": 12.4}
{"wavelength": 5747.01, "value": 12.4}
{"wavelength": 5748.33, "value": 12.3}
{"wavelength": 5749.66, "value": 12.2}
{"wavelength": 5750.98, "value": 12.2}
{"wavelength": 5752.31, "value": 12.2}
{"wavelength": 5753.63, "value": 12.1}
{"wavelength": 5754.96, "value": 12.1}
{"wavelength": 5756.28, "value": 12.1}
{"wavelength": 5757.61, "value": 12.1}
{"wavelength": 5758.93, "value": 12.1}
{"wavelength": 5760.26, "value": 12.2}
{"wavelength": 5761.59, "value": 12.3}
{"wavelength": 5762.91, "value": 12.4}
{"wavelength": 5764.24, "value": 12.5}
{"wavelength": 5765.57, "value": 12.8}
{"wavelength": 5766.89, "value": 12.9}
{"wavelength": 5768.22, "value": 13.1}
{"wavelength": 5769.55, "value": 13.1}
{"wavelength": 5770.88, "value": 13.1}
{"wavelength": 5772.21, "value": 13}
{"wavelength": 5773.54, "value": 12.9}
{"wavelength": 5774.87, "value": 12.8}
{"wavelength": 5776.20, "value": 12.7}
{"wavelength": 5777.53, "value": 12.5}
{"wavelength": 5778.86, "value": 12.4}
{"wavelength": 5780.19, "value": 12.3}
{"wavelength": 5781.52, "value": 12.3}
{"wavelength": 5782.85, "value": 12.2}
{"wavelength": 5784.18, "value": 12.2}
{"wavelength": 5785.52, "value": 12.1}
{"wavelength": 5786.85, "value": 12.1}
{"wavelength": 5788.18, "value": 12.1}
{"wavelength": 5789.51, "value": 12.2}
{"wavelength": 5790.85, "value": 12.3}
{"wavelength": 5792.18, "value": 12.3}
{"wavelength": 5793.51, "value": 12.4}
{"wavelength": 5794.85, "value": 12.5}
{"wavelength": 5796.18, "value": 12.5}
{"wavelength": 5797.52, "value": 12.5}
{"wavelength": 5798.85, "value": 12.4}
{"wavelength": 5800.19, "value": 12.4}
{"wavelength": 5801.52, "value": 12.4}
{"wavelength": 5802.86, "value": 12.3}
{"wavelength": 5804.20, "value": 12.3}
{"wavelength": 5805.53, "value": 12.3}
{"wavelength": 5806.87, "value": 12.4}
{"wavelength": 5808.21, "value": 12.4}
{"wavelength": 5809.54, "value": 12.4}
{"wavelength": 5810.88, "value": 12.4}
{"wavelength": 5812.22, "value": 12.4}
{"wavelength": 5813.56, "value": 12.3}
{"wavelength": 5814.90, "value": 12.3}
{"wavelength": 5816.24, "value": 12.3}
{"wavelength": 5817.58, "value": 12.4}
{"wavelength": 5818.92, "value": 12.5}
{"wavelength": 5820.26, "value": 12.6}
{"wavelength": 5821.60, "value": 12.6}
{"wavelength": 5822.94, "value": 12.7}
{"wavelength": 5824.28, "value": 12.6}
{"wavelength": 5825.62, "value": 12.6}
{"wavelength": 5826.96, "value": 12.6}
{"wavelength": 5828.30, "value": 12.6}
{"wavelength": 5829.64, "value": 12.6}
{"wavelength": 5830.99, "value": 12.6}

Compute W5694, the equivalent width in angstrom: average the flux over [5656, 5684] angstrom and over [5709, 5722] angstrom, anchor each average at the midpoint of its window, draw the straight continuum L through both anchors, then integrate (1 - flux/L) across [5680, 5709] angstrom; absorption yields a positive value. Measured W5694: 0.8 angstrom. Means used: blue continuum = 12.1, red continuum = 12.6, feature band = 12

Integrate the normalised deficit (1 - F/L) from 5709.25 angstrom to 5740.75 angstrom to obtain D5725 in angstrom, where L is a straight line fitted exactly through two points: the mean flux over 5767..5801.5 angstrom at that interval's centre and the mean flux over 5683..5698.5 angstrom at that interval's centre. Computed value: -1.2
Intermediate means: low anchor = 12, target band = 12.6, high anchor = 12.5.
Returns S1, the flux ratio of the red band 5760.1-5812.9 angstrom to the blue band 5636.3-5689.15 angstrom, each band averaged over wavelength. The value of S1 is 1.03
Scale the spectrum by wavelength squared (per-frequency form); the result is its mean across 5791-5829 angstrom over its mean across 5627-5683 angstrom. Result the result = 1.08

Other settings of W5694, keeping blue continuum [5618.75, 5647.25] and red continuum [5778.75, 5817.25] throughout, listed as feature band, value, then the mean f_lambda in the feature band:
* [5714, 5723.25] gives -0.4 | 12.9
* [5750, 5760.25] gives 0.2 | 12.1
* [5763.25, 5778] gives -0.6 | 12.8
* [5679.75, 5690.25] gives 0.4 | 11.9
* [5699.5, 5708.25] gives 0.2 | 12.1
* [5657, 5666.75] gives 0.3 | 12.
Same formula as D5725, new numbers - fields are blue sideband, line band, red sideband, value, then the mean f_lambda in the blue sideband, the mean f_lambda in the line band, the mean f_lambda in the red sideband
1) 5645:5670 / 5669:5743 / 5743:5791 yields -0.9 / 12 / 12.3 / 12.4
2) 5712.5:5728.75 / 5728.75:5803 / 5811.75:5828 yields 1.3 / 12.8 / 12.4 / 12.5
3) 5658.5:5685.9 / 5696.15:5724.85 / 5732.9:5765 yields -0.4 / 12.1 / 12.4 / 12.3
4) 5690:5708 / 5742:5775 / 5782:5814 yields -0.7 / 12.1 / 12.5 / 12.3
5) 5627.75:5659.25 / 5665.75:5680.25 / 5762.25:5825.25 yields -0.1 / 12.2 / 12.3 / 12.5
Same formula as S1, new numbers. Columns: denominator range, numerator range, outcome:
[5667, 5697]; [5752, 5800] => 1.03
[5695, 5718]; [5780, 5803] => 1.01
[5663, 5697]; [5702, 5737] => 1.03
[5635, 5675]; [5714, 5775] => 1.04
